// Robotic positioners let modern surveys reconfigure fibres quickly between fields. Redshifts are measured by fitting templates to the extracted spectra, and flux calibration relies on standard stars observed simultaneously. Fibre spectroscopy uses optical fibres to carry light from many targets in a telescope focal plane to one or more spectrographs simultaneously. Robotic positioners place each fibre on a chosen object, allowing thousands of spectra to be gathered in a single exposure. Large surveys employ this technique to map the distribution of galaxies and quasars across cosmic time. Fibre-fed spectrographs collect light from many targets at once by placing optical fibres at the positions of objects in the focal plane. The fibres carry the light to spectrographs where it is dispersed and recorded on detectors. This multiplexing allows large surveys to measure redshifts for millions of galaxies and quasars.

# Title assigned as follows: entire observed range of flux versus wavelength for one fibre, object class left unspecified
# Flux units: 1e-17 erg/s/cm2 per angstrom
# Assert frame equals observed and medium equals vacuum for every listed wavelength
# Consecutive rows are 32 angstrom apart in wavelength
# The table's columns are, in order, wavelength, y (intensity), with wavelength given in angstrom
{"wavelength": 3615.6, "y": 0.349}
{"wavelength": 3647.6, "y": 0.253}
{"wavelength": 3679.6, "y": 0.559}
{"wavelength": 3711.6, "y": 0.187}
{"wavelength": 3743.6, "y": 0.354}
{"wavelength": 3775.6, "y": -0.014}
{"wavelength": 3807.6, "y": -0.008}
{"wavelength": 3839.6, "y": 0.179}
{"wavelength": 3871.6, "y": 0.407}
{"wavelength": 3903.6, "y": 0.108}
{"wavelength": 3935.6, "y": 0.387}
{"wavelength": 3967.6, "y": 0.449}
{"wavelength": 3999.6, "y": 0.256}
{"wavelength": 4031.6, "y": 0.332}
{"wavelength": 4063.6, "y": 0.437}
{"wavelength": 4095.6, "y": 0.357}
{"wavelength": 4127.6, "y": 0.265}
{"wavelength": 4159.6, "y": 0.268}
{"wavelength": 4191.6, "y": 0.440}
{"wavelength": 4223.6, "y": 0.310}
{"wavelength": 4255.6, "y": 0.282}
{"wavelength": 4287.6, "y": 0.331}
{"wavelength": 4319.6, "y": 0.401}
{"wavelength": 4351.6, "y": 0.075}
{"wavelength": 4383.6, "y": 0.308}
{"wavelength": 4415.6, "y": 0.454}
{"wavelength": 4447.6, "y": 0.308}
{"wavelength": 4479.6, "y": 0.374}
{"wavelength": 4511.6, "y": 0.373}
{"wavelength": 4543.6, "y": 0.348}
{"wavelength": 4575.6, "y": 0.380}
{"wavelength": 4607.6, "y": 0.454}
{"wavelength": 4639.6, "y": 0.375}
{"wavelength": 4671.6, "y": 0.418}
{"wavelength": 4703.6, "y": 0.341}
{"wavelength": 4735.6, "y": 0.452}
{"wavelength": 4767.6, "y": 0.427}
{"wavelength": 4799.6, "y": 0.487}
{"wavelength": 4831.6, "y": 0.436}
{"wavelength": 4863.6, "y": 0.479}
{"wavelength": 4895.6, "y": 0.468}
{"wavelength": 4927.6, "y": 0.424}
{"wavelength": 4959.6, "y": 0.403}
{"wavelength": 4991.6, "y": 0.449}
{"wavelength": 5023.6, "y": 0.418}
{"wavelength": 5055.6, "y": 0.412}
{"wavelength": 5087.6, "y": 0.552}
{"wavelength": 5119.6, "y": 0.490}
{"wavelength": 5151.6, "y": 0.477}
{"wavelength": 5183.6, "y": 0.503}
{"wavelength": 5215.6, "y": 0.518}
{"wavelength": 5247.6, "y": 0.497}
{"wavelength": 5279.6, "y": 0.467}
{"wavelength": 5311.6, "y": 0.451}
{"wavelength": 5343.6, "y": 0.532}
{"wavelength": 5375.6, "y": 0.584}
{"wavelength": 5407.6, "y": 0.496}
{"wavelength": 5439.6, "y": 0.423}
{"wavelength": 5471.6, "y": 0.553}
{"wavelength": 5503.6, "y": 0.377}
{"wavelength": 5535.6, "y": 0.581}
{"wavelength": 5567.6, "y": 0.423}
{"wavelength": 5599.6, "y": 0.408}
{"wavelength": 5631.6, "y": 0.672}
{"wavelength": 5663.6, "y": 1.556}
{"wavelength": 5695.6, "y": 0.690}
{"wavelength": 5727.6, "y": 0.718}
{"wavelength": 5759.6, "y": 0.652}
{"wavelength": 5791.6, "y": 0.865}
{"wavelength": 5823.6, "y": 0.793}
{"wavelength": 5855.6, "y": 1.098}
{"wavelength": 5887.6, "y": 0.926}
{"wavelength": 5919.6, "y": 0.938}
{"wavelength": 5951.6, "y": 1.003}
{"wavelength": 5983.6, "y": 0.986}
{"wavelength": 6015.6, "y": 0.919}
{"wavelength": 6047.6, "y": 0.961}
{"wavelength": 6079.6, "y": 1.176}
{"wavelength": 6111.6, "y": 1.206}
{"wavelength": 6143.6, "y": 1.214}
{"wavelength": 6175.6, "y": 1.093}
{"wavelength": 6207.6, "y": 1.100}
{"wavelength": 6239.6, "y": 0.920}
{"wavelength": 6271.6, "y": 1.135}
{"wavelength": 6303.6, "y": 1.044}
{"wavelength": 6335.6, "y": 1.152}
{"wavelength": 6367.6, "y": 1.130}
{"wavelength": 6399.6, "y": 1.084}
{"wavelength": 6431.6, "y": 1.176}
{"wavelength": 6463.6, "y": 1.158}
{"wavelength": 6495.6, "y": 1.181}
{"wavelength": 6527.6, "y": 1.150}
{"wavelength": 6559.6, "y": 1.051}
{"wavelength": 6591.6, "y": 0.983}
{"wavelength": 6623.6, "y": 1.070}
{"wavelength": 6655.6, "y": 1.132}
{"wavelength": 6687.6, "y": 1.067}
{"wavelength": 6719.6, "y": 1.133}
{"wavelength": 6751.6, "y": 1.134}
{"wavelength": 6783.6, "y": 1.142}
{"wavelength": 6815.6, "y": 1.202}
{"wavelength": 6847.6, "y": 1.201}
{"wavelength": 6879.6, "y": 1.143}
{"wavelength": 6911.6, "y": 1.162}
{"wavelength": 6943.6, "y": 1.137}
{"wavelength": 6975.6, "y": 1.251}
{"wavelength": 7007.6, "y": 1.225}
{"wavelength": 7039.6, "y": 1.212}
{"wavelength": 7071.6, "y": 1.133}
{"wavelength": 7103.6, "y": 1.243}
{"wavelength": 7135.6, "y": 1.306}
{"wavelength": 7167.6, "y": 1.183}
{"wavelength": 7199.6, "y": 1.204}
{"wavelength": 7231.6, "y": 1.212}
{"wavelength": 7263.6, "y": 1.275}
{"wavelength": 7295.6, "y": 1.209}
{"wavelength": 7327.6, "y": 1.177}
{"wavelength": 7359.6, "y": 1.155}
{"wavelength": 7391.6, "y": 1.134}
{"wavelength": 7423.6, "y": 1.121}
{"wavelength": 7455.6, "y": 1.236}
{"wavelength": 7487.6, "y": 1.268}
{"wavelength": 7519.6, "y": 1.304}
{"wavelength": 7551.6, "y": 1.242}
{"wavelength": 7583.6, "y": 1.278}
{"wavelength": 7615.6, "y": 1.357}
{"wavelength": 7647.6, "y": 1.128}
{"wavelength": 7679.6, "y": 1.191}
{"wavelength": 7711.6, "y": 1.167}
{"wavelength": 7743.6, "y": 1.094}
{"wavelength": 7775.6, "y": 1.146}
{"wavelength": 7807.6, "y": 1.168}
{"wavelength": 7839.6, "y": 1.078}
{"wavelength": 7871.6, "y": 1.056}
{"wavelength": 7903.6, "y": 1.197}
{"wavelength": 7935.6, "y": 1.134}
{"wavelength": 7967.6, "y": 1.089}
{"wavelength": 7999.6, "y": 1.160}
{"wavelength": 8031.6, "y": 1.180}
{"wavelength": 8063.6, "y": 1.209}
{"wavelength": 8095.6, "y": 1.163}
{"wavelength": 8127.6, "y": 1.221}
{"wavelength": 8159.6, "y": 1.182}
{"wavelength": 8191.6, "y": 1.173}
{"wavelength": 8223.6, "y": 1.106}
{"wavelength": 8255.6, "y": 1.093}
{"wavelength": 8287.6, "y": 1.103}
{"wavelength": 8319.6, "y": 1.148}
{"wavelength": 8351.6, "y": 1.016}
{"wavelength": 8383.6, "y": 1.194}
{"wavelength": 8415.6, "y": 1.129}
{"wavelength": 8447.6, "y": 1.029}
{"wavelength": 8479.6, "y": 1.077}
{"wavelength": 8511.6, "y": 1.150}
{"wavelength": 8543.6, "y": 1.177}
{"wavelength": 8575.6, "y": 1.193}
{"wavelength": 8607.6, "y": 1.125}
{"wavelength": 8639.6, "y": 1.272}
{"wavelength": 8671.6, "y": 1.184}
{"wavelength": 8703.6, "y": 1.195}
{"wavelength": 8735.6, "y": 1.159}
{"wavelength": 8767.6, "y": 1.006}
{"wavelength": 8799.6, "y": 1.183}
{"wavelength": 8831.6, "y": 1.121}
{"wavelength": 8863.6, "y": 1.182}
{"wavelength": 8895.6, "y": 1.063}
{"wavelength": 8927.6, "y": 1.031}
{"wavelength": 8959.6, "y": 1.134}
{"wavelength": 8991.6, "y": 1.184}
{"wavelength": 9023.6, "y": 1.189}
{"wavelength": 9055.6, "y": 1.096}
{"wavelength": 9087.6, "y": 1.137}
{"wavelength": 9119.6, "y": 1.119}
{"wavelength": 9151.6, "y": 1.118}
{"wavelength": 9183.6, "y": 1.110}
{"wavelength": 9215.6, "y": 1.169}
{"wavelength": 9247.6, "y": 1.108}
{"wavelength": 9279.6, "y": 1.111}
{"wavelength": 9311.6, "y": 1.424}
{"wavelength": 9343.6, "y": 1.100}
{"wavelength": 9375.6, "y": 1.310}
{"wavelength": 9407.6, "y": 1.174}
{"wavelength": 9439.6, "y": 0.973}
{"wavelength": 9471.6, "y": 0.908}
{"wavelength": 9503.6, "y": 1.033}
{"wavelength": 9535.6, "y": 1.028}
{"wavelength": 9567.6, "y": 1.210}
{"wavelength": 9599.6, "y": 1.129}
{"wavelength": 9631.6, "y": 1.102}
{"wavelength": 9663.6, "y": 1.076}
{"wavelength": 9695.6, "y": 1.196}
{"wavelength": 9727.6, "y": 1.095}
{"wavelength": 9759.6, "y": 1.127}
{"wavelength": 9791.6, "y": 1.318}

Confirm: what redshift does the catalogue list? 0.518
